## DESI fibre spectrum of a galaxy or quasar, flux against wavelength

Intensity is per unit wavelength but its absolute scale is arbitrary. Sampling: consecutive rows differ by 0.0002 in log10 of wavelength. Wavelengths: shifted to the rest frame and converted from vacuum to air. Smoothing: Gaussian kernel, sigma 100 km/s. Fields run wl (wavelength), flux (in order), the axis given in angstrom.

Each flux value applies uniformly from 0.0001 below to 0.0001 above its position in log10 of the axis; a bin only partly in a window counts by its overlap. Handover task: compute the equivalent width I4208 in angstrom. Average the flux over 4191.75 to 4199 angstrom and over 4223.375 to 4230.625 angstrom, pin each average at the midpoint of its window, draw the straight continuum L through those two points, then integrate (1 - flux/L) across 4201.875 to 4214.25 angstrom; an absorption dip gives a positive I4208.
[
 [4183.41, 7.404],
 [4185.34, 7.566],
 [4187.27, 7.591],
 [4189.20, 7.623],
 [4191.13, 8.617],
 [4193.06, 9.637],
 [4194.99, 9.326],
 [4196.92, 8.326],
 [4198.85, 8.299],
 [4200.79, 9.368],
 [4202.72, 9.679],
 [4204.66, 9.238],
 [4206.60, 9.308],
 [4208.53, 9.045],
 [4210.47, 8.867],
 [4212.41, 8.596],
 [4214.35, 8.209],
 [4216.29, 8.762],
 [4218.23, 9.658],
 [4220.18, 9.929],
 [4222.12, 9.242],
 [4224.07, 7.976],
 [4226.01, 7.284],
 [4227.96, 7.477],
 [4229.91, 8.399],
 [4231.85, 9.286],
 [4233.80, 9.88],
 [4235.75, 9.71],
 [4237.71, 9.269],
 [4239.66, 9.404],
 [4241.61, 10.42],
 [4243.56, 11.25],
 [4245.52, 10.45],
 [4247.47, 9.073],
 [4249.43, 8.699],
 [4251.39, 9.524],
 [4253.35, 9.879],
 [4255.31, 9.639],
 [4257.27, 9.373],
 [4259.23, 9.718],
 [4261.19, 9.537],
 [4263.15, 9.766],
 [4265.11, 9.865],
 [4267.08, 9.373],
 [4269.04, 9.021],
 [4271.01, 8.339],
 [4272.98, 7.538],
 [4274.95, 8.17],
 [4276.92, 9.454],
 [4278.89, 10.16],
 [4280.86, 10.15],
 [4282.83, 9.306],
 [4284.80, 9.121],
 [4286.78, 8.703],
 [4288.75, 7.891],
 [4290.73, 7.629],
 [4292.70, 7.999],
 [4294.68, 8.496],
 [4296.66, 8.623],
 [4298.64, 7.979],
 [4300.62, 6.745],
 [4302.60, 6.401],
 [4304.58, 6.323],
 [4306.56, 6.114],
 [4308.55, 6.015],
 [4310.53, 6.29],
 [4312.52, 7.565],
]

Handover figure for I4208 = -0.8 angstrom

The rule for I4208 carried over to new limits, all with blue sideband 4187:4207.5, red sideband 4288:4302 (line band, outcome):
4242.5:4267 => -4.3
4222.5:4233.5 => 0.4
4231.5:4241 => -1.2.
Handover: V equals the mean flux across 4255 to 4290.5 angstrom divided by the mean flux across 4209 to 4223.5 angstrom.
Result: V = 1.0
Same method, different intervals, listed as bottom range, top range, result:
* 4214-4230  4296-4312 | 0.79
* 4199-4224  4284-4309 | 0.83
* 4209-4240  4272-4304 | 0.94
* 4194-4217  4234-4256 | 1.09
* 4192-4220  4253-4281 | 1.03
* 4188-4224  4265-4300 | 0.97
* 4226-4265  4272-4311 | 0.84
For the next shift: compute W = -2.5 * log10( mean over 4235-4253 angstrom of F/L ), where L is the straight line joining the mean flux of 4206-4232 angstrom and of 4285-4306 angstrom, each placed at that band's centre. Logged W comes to -0.17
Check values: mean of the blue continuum 8.69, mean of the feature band 9.76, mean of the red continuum 7.7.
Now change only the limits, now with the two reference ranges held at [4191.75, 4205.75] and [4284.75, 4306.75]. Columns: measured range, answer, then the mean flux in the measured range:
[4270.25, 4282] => -0.13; 8.98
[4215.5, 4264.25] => -0.11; 9.35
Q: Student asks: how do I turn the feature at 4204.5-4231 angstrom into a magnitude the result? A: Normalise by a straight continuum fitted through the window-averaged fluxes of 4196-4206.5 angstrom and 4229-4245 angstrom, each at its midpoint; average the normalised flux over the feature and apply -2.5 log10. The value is 0.08 mag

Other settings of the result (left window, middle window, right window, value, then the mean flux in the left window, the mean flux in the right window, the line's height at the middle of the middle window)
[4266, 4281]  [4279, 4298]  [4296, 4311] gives -0.11 mag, 8.96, 6.79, 7.88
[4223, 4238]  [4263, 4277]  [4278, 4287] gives 0.06 mag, 8.63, 9.55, 9.33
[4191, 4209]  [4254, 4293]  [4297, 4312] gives -0.22 mag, 9.11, 6.67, 7.4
